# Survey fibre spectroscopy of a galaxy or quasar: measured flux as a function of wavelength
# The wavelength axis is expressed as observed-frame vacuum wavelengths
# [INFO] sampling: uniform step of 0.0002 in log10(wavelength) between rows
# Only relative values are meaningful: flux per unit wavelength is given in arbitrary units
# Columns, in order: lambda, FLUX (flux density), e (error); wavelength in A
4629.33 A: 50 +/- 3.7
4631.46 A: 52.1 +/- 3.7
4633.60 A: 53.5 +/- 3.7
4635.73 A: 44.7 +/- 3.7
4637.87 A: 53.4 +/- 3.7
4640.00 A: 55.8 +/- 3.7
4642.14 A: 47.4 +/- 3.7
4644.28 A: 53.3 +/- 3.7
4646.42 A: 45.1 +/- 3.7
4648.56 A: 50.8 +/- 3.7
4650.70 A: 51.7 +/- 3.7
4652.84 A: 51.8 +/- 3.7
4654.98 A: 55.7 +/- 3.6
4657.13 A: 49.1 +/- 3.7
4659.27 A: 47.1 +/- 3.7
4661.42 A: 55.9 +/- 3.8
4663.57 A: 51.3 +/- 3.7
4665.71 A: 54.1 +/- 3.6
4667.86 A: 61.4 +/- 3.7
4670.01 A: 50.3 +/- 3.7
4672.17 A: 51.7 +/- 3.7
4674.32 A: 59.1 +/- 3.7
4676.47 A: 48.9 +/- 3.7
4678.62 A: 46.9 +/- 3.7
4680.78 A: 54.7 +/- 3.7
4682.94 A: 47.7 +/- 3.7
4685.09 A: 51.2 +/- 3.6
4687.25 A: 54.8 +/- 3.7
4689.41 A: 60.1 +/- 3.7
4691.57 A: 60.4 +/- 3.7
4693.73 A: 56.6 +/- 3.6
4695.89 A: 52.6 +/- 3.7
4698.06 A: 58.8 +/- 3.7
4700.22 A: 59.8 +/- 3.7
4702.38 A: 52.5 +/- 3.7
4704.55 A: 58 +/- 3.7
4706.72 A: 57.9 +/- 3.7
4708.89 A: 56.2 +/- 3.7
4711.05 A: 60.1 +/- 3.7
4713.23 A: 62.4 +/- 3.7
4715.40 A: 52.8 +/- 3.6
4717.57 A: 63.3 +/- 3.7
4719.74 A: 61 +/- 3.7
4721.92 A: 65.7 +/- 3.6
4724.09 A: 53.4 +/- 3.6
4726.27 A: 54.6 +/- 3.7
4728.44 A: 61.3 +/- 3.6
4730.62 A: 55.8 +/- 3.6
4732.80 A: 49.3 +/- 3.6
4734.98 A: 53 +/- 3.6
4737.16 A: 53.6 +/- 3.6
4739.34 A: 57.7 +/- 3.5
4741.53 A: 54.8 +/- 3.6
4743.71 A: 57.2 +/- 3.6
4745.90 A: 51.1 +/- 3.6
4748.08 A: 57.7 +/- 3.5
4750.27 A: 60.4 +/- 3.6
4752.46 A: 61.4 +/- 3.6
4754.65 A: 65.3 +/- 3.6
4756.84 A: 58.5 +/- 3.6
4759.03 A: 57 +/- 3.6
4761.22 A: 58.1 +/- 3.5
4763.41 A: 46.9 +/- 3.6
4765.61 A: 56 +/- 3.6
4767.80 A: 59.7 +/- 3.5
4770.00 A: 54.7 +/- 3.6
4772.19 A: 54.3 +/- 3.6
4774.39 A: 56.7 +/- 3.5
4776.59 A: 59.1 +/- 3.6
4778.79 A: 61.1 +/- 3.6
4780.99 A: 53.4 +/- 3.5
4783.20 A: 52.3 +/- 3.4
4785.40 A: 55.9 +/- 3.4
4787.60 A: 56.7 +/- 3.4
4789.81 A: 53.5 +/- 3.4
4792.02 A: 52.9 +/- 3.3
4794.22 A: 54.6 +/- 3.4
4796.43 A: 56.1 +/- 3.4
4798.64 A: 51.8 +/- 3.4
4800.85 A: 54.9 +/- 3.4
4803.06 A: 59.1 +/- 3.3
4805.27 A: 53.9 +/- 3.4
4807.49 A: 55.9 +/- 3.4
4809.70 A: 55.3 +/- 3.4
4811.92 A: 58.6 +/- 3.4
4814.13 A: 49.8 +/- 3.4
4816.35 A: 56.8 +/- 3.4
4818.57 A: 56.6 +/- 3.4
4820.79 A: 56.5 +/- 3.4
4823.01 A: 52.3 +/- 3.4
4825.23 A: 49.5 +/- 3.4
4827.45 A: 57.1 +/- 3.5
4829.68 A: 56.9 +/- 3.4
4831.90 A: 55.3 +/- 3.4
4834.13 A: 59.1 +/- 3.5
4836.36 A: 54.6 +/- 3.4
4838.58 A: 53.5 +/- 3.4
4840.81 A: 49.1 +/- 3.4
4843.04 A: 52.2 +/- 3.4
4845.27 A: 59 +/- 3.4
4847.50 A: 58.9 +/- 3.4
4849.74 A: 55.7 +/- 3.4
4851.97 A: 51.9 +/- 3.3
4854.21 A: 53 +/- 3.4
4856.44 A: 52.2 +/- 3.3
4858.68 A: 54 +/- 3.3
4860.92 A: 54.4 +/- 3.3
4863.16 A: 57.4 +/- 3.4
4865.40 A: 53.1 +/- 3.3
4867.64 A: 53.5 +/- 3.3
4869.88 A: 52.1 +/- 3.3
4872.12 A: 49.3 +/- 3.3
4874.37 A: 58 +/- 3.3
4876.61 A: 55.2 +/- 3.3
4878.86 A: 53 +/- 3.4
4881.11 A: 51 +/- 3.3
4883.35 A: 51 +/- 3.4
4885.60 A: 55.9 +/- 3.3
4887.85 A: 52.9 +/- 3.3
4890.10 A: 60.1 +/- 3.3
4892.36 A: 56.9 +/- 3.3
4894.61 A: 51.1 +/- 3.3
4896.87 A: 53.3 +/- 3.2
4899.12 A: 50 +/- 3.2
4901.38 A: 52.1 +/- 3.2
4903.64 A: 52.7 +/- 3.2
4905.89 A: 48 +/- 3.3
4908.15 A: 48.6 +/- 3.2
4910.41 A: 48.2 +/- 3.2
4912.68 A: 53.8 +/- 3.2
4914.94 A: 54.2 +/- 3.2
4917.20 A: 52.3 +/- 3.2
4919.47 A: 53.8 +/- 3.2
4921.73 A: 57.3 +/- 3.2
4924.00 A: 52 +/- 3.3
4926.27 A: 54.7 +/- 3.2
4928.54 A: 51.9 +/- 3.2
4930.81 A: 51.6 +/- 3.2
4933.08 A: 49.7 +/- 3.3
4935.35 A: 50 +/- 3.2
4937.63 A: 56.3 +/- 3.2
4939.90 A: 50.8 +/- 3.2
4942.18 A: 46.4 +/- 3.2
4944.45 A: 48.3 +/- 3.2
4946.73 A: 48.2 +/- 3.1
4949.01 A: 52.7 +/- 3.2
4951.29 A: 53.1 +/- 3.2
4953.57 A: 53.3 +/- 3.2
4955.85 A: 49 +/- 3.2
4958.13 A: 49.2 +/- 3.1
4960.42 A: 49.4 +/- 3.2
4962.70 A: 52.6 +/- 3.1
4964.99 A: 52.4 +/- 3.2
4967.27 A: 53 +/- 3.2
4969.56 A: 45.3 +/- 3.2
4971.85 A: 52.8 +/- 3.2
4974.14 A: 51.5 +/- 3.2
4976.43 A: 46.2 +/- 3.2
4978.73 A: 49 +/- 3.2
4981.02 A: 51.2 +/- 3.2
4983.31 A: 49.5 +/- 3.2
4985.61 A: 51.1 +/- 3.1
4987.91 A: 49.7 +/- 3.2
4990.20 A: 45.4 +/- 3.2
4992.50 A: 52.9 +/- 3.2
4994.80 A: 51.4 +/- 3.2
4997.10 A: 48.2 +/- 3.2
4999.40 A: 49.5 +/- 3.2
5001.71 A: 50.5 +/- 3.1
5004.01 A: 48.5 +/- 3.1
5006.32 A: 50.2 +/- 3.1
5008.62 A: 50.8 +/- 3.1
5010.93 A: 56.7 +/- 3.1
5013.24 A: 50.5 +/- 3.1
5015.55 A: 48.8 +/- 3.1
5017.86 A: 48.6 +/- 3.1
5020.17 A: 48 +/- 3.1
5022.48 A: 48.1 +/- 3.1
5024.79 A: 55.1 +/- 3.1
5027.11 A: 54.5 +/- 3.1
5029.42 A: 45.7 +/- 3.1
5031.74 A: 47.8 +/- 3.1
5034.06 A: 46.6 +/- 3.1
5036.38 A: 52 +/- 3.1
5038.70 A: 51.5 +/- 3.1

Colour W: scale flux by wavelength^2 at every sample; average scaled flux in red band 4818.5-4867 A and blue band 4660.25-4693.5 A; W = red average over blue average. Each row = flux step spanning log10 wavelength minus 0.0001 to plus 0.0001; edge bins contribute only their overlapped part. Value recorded 1.1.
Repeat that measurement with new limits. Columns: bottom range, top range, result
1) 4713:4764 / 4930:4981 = 0.97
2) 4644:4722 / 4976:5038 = 1.04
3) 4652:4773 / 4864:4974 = 1.02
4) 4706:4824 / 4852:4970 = 0.99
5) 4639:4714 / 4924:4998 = 1.05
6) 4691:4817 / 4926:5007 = 0.97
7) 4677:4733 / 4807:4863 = 1.02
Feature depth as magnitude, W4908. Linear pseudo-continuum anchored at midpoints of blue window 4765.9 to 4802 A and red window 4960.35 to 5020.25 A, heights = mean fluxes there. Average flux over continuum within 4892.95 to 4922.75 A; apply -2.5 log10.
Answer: 0.01 mag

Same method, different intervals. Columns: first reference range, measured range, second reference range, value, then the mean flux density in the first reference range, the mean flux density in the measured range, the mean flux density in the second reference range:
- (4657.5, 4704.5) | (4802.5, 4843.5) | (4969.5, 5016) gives -0.052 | 54.1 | 54.8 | 50.1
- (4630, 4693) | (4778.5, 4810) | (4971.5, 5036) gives -0.072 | 52.4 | 55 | 49.9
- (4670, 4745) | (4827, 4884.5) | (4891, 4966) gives -0.023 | 55.9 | 54.2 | 51.7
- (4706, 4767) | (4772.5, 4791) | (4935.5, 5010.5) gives -0.001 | 57.2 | 56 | 50.3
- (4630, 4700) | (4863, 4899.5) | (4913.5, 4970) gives -0.039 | 52.8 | 53.7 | 51.6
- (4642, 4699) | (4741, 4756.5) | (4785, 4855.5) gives -0.086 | 53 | 58.4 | 54.9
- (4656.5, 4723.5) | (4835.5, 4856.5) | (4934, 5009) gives -0.030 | 55.6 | 54.1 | 50.2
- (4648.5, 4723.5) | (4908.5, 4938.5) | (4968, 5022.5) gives -0.032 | 55.3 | 52.6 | 49.8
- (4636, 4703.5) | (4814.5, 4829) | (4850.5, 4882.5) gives -0.024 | 53.1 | 54.6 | 53.5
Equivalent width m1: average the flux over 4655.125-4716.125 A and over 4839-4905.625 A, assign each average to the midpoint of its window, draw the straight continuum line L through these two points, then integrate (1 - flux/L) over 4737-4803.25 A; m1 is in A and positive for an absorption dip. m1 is -2.4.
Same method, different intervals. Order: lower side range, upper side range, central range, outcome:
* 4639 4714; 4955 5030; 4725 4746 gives -0.7 A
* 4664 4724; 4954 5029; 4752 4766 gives -0.7 A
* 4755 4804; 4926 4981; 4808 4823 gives -0.2 A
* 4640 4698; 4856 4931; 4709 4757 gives -4.3 A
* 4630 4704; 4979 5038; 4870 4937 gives -2.3 A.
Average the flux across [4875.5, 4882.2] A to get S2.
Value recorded 53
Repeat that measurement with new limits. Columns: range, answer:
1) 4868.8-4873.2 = 50.7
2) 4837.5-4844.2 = 51.6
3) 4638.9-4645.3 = 52.2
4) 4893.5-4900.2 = 51.5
